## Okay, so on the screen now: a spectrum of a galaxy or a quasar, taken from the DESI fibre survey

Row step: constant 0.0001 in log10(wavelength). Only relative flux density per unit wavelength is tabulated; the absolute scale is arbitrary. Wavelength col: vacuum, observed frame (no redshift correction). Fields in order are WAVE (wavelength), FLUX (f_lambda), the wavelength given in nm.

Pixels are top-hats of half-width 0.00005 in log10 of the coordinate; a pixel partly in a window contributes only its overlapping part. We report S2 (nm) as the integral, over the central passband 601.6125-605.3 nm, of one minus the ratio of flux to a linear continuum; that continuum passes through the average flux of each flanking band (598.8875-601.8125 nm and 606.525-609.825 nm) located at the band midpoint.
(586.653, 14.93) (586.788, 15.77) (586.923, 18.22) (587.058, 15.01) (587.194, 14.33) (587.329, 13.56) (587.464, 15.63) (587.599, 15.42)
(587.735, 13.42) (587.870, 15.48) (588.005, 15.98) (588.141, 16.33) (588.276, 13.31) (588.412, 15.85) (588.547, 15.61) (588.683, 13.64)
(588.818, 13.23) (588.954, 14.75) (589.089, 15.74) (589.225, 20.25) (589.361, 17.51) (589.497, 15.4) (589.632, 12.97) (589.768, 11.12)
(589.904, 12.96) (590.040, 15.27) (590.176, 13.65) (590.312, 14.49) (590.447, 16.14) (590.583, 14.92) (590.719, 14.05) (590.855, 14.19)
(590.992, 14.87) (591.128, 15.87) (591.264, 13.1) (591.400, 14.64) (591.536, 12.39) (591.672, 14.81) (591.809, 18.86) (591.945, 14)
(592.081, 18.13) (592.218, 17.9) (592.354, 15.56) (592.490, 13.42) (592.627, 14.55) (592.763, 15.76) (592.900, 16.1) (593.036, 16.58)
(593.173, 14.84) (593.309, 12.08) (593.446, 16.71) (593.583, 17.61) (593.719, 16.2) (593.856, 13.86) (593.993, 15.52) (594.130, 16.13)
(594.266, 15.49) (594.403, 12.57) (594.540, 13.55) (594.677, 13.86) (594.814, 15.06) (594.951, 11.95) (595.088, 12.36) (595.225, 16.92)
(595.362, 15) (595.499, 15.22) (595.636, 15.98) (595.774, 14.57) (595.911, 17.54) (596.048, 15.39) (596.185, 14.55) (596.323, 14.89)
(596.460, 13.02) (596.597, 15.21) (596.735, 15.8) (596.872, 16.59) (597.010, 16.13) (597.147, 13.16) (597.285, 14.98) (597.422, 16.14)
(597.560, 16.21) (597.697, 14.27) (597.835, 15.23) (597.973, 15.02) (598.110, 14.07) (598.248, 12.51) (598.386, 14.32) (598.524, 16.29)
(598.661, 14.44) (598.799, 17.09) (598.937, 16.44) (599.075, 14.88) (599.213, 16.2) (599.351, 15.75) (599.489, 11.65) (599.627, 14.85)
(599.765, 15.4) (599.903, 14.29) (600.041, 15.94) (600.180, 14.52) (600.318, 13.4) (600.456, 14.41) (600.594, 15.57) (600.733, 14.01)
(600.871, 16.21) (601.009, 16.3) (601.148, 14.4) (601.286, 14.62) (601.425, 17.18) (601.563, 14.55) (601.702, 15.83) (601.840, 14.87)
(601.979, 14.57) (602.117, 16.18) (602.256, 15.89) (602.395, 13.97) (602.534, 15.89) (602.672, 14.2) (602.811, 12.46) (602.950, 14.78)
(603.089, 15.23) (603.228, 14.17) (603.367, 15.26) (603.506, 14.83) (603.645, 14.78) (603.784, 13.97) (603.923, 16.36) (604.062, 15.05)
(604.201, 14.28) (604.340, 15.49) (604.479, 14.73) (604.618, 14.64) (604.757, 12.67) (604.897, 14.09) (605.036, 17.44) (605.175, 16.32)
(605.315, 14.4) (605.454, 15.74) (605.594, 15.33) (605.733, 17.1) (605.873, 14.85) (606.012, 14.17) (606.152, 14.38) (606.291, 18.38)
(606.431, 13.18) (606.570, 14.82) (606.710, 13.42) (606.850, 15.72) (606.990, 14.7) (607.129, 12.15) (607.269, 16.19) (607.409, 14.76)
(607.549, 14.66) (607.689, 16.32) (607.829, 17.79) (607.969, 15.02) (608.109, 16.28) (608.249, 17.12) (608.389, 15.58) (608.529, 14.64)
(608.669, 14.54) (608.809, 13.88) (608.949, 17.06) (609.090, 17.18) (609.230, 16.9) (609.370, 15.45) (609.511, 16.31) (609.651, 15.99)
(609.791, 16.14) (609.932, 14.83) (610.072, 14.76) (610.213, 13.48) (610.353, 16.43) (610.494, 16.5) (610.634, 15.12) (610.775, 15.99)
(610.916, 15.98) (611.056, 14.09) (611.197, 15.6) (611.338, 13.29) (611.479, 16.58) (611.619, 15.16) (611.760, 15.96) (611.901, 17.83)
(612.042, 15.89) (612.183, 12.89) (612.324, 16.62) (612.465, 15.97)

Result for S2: 0.08 nm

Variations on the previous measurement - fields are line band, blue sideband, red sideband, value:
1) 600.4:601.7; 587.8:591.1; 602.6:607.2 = -0.04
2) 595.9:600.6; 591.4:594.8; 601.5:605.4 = 0.03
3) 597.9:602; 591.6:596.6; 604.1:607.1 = 0.03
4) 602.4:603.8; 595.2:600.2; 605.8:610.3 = 0.06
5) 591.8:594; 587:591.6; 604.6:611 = -0.12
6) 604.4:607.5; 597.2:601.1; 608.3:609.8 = 0.12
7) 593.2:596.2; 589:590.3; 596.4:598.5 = 0.00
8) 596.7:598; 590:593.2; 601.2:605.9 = -0.02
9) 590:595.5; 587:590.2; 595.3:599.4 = 0.02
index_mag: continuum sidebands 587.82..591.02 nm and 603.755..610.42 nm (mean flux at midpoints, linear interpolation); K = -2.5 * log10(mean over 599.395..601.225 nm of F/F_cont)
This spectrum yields 0.03 mag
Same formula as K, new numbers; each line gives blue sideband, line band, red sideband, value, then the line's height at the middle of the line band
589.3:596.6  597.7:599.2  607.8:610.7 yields 0.01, 15.2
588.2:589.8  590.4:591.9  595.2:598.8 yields 0.02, 15.1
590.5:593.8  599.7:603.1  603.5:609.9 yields 0.02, 15.3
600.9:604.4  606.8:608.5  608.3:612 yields -0.01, 15.4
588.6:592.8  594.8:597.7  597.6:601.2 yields -0.01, 14.9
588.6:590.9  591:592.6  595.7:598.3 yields -0.03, 14.8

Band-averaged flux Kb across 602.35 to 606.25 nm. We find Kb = 14.9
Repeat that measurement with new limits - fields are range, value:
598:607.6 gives 14.9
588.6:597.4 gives 15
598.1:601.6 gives 15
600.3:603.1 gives 15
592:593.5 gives 15.6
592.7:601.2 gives 15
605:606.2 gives 15.5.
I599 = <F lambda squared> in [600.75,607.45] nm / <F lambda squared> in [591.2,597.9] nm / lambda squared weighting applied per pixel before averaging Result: 1.03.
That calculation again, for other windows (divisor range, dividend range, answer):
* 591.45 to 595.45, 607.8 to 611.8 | 1.09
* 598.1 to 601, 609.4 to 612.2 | 1.08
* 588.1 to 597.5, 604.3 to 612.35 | 1.08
